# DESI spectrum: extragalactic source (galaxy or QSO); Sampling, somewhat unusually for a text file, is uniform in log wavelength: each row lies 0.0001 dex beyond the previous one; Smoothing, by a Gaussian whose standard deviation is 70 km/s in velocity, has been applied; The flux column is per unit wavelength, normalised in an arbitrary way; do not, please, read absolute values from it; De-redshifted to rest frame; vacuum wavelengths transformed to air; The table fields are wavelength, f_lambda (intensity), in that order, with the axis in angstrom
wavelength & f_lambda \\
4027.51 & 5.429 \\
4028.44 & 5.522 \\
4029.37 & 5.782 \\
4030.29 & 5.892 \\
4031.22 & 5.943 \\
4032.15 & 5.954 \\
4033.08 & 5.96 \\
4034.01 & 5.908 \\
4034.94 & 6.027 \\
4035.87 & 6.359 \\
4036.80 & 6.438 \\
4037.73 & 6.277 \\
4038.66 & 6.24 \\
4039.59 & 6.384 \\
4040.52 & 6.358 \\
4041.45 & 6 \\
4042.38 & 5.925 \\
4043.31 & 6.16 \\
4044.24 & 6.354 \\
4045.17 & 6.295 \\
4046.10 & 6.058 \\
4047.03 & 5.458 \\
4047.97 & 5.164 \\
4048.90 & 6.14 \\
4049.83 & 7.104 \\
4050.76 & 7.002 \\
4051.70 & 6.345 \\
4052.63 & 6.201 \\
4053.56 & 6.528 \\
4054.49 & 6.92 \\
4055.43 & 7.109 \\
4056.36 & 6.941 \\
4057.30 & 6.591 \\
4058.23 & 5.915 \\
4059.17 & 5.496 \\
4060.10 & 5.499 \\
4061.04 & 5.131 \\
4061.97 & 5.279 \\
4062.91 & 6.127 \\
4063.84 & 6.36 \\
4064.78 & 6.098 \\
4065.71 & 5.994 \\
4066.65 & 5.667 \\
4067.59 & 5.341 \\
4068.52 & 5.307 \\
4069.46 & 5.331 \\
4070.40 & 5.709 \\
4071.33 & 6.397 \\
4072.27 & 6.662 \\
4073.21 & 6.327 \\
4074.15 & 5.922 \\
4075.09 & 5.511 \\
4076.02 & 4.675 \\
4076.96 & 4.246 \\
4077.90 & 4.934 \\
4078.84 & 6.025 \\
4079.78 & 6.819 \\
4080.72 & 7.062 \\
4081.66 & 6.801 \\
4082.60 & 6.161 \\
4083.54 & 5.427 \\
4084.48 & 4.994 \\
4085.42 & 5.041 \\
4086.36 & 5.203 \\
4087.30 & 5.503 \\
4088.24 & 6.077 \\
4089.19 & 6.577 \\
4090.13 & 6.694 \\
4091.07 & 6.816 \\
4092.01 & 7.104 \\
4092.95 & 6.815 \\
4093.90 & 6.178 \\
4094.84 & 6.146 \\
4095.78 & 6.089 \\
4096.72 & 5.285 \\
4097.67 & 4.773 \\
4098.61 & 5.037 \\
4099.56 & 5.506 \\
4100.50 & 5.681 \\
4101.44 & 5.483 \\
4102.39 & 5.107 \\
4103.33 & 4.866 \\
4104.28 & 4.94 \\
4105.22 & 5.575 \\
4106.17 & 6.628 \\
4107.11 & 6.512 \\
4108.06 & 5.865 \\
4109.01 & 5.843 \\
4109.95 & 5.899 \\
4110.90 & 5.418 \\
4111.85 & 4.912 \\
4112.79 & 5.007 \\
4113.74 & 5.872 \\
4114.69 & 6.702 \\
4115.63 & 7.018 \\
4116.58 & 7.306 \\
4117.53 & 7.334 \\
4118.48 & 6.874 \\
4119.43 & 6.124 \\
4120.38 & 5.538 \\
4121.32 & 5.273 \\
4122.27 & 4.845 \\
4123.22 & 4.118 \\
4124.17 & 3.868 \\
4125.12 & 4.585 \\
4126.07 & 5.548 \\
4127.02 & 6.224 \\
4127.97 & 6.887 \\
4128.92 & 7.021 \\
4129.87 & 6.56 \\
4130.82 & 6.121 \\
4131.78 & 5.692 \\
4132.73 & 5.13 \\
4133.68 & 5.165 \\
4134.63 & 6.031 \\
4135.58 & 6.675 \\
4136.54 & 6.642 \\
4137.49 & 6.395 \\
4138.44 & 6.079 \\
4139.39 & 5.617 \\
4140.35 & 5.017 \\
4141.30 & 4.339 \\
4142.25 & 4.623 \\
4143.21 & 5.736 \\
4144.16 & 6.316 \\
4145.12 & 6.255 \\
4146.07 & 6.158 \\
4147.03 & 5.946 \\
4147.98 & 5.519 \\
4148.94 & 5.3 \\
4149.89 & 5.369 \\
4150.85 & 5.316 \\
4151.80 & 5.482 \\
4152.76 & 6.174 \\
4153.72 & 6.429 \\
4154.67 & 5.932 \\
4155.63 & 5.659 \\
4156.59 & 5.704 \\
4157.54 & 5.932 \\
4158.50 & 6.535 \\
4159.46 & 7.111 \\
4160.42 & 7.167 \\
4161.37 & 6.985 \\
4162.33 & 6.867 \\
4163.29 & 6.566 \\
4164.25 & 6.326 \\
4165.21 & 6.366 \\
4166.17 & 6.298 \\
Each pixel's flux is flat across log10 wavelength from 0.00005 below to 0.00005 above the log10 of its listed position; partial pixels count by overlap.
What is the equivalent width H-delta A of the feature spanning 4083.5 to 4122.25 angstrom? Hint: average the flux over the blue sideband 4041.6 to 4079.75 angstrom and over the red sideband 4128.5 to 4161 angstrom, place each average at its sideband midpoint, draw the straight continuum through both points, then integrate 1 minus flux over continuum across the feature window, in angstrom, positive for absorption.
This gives 0.5 angstrom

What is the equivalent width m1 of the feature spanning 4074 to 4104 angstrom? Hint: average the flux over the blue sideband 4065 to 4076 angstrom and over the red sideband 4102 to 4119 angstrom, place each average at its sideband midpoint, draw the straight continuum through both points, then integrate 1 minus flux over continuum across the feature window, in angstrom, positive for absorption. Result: 0.6 angstrom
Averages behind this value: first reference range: 5.8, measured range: 5.76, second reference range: 5.99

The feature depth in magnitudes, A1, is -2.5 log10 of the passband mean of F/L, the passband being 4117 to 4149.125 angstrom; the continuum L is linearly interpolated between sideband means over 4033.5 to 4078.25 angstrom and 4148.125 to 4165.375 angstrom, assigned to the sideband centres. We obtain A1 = 0.067 mag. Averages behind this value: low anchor 6.01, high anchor 6.16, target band 5.76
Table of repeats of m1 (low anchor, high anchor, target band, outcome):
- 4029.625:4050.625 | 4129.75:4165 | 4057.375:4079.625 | 1.5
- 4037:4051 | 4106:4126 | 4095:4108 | 0.7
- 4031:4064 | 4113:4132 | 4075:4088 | 1.0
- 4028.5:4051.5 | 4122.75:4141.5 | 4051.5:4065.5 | -0.3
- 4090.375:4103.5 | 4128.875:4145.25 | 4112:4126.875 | 0.2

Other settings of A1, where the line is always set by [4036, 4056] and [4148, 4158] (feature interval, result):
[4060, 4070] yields 0.10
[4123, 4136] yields 0.03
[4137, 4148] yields 0.02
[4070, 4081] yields 0.06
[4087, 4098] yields -0.02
